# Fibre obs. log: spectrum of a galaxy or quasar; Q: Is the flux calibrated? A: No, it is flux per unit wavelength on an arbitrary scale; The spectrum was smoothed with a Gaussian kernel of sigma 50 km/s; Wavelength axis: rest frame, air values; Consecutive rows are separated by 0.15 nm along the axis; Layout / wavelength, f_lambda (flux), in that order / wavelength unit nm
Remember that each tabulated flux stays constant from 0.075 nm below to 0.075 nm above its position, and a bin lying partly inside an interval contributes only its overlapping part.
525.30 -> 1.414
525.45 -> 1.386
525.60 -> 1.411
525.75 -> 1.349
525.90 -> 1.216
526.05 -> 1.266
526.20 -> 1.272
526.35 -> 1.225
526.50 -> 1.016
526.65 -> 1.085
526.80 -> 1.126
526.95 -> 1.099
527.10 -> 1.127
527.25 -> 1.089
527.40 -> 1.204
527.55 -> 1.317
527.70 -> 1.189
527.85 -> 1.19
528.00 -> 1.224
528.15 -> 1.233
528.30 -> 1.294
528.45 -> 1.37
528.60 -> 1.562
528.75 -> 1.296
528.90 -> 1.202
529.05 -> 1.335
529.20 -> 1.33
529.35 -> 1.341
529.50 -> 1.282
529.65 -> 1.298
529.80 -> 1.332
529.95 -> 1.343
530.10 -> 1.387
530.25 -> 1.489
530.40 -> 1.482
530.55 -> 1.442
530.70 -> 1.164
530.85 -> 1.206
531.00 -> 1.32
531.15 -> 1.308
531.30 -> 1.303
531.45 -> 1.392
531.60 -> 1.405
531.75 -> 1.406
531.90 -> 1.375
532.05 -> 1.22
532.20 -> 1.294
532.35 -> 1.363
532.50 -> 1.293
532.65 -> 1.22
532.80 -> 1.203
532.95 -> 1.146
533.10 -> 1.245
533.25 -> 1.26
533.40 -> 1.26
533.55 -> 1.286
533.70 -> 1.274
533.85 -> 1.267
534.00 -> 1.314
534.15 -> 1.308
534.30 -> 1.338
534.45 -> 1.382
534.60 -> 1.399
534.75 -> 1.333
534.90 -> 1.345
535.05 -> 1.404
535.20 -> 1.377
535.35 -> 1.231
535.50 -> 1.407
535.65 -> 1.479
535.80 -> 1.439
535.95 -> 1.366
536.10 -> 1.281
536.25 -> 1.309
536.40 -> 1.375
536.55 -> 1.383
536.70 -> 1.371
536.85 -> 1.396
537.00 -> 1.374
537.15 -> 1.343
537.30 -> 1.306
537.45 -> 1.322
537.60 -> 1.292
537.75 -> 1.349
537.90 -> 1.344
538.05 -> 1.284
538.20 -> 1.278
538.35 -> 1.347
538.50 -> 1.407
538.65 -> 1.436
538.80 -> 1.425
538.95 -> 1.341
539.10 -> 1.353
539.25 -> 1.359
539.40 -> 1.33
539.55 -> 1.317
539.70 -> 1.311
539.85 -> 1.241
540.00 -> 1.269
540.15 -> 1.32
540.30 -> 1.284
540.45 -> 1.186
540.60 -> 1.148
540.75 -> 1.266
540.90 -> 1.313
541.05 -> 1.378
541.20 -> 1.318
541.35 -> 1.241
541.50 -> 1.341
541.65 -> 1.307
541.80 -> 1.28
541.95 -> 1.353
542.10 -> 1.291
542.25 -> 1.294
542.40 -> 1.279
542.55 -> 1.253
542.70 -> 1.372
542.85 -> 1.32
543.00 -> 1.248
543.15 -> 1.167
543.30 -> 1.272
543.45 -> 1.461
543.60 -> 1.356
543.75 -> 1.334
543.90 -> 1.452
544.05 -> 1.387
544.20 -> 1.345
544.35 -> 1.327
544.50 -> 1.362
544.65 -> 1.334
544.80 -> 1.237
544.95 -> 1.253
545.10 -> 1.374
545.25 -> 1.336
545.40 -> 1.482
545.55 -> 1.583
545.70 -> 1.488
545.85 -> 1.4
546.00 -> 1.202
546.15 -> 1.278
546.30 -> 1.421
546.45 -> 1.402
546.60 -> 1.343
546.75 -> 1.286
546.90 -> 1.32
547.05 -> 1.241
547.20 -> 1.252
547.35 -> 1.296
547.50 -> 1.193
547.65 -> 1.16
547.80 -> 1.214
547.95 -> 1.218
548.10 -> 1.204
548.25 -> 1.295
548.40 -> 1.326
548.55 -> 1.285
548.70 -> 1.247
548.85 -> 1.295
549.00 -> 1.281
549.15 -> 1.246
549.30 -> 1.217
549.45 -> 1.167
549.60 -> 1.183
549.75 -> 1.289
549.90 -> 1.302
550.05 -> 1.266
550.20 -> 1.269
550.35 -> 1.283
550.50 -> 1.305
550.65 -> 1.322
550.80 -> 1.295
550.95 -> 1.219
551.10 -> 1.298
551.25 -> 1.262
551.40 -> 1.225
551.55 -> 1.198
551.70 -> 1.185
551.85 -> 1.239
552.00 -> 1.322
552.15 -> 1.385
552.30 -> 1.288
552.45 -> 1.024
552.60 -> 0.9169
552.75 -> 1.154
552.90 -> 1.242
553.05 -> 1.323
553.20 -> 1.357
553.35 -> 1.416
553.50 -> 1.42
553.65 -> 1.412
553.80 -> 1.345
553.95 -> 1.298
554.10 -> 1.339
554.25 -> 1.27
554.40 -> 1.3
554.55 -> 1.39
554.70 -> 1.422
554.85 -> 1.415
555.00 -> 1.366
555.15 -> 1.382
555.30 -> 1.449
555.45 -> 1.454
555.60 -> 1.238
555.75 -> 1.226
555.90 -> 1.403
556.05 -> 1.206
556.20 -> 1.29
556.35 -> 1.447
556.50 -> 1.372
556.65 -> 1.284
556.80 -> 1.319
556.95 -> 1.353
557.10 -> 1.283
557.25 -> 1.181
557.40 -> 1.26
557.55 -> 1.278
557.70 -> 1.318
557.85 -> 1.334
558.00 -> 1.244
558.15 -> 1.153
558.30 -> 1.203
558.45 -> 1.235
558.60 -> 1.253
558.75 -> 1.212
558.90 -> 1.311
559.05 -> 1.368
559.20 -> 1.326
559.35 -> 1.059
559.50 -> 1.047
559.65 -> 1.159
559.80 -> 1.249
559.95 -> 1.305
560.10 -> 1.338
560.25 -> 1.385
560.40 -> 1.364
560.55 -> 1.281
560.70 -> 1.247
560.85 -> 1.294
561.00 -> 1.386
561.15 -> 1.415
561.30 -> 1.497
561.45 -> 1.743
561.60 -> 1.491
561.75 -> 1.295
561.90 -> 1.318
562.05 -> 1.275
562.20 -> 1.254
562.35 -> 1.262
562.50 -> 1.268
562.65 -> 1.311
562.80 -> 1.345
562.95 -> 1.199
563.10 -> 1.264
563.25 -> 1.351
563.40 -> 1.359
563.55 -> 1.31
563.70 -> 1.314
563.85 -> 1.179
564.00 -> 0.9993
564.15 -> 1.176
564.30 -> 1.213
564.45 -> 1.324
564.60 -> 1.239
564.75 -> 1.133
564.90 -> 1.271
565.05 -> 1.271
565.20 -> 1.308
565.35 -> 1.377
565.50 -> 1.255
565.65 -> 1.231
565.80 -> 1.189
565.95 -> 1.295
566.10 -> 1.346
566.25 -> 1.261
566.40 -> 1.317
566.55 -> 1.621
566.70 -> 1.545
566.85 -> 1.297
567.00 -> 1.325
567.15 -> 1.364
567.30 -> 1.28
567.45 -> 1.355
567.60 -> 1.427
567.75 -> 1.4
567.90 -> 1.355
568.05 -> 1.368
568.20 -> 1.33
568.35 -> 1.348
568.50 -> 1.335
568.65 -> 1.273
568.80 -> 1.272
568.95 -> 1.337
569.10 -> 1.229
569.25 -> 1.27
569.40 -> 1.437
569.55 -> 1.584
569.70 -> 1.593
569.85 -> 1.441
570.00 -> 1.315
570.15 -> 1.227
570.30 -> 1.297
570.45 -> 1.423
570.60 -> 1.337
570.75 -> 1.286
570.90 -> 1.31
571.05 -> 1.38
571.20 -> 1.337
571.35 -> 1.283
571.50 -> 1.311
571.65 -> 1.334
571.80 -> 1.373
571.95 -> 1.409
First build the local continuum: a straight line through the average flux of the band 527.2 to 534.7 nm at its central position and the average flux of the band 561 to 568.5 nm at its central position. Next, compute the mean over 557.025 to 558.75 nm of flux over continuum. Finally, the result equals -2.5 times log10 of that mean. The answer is 0.06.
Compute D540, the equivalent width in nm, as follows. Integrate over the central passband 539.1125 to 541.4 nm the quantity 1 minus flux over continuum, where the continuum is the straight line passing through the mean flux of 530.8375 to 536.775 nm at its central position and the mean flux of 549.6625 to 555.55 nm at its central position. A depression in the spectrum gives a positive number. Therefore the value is 0.05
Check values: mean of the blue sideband 1.32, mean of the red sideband 1.3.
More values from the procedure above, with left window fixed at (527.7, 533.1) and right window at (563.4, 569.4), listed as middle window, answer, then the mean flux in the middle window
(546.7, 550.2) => 0.151 nm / 1.25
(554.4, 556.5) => -0.084 nm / 1.36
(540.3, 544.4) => 0.010 nm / 1.31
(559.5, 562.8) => -0.072 nm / 1.33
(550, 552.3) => 0.062 nm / 1.27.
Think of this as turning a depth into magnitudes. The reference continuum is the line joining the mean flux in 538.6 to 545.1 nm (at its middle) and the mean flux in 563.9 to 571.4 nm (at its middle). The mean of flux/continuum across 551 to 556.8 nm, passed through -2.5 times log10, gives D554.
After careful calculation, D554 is 0.012 mag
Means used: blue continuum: 1.31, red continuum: 1.32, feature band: 1.3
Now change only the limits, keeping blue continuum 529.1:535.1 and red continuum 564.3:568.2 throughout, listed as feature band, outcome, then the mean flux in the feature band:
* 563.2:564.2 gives 0.07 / 1.24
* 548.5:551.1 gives 0.05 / 1.26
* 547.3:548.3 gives 0.08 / 1.22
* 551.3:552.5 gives 0.07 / 1.24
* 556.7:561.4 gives 0.03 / 1.28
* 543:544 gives -0.01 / 1.33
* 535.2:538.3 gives -0.02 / 1.35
